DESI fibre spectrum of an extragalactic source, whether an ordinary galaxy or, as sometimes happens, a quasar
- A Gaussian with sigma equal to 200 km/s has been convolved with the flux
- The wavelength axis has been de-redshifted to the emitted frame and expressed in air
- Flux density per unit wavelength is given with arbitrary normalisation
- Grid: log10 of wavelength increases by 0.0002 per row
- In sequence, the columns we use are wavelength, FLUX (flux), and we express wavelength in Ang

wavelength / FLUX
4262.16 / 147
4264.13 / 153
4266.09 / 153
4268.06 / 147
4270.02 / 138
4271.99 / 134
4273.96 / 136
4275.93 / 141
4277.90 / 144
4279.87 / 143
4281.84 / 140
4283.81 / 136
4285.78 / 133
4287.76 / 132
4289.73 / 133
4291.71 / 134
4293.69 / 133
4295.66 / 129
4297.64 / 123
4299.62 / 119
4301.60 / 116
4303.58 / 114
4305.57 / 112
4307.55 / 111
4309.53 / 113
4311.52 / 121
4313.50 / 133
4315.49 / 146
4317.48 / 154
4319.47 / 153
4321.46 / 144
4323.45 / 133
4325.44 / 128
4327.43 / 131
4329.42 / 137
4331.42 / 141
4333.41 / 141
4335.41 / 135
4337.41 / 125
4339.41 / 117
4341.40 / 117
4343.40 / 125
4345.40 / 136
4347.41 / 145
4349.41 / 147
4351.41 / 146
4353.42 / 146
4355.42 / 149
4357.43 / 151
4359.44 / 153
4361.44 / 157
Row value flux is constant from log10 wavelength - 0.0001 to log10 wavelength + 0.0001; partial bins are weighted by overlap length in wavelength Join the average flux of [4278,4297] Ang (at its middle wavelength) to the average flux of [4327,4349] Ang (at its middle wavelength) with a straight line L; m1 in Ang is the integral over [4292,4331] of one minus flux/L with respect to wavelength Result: 1.29 Ang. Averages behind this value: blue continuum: 135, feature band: 129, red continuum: 132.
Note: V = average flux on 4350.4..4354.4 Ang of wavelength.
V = 146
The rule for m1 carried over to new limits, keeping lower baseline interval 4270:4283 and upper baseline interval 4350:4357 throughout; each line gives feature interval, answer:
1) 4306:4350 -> 3.6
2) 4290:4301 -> 1.1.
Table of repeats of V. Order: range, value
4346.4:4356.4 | 147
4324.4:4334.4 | 136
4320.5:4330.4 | 135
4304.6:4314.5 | 118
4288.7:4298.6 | 130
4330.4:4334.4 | 141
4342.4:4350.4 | 138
